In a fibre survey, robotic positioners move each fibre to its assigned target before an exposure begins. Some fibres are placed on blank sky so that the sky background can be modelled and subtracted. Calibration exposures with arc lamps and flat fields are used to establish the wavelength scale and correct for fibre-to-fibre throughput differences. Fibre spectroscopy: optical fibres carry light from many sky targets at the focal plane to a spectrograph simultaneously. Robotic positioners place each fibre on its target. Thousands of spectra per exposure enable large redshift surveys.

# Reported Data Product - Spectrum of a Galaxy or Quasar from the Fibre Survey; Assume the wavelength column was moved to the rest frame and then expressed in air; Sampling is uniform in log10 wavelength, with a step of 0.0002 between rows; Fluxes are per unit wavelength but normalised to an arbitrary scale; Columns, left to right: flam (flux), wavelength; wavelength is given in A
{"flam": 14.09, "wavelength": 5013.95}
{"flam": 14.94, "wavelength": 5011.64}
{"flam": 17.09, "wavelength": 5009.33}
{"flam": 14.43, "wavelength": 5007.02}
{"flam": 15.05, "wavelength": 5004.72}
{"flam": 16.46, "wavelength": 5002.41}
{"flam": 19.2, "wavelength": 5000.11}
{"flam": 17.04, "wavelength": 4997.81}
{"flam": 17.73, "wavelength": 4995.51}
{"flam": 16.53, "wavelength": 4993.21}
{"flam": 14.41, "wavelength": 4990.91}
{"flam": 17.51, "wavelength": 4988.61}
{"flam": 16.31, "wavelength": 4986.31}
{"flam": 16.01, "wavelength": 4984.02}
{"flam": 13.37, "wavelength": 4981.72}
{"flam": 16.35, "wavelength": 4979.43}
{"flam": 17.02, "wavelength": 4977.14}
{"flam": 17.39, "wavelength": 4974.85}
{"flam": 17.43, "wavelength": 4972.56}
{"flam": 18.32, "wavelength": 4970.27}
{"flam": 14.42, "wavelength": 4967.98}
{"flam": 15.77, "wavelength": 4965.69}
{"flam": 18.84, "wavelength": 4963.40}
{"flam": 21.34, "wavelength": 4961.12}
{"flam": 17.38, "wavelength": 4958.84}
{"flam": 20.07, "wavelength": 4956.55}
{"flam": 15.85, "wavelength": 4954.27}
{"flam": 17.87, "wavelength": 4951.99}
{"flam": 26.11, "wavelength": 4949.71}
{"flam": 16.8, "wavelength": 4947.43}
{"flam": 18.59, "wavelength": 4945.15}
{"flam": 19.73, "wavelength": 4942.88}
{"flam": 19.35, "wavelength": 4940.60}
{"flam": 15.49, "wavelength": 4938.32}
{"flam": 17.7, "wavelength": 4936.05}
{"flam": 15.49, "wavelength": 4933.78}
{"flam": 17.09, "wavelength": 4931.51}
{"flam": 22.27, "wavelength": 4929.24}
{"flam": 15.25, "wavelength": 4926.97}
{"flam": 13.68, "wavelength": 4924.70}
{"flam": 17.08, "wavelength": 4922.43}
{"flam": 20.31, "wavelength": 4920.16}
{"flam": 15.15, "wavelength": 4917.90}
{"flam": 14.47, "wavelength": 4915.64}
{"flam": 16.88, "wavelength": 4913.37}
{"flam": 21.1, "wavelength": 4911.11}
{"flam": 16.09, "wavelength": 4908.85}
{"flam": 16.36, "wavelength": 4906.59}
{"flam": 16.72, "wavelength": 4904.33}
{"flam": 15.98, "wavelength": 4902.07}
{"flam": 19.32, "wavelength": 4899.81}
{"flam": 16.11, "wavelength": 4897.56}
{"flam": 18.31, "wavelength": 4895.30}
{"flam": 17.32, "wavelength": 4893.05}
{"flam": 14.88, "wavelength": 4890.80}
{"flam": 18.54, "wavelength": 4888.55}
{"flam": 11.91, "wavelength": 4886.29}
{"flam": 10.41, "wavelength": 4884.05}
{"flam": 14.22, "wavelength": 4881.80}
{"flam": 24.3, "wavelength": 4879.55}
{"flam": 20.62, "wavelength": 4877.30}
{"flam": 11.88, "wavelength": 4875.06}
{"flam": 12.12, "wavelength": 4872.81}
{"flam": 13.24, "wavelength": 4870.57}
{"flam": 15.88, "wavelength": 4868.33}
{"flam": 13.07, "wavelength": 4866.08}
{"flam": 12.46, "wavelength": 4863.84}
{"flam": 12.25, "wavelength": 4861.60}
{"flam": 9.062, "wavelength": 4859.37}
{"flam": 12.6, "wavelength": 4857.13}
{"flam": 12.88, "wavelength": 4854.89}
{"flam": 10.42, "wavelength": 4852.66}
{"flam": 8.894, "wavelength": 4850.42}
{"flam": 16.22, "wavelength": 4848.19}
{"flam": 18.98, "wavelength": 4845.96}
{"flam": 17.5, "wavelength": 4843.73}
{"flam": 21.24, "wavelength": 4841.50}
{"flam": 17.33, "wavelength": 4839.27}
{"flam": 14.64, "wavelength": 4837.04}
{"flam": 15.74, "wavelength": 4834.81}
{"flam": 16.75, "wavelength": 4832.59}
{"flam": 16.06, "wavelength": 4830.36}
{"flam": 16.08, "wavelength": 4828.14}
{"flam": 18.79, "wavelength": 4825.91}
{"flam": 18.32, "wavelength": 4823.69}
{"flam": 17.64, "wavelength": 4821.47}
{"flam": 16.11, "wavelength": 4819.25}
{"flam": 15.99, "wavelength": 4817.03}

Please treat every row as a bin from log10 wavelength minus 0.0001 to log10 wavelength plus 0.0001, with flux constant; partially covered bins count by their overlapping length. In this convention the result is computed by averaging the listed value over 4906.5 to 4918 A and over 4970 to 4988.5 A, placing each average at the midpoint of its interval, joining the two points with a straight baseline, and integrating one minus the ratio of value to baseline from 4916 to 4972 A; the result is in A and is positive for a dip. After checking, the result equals -4.0 A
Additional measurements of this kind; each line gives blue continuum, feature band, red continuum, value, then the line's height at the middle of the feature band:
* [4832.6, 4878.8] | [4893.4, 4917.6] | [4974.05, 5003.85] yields -2.9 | 15.3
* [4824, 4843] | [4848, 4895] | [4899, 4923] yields 8.7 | 17.2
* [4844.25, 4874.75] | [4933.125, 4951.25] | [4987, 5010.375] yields -4.3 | 15.1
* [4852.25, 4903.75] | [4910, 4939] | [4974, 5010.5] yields -3.2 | 15.4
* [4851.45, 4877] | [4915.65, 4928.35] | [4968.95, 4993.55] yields -1.6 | 14.5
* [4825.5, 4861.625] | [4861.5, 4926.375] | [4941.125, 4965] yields 3.9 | 16.9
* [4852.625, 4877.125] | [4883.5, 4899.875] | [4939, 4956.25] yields -1.1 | 14.8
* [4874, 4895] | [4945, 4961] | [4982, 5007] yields -2.8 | 16.3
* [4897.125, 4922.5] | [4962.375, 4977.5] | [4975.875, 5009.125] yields -0.5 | 16.5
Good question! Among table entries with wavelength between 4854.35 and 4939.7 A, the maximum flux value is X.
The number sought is 24.3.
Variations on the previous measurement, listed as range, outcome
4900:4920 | 21.1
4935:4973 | 26.11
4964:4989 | 18.32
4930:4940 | 17.7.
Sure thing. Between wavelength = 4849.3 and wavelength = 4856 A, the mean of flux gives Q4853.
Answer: 10.7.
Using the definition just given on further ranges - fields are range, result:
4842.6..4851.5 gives 15.4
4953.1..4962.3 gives 18.7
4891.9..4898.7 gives 17.3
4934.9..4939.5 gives 16.6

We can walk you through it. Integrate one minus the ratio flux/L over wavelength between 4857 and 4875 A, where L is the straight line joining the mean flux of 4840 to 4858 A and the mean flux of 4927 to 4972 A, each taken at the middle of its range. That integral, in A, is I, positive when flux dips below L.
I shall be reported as 3.4 A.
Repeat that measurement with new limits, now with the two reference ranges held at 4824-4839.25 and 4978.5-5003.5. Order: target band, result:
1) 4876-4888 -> 0.1 A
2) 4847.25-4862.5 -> 4.4 A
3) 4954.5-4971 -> -1.4 A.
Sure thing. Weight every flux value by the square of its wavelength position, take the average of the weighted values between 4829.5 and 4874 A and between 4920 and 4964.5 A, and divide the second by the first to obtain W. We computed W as 1.32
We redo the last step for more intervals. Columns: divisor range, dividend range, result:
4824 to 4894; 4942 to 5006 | 1.21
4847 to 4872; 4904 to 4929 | 1.38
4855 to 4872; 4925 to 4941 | 1.40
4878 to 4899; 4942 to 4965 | 1.20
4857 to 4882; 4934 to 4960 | 1.33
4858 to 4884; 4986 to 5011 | 1.22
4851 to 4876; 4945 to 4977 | 1.55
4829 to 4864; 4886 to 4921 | 1.19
